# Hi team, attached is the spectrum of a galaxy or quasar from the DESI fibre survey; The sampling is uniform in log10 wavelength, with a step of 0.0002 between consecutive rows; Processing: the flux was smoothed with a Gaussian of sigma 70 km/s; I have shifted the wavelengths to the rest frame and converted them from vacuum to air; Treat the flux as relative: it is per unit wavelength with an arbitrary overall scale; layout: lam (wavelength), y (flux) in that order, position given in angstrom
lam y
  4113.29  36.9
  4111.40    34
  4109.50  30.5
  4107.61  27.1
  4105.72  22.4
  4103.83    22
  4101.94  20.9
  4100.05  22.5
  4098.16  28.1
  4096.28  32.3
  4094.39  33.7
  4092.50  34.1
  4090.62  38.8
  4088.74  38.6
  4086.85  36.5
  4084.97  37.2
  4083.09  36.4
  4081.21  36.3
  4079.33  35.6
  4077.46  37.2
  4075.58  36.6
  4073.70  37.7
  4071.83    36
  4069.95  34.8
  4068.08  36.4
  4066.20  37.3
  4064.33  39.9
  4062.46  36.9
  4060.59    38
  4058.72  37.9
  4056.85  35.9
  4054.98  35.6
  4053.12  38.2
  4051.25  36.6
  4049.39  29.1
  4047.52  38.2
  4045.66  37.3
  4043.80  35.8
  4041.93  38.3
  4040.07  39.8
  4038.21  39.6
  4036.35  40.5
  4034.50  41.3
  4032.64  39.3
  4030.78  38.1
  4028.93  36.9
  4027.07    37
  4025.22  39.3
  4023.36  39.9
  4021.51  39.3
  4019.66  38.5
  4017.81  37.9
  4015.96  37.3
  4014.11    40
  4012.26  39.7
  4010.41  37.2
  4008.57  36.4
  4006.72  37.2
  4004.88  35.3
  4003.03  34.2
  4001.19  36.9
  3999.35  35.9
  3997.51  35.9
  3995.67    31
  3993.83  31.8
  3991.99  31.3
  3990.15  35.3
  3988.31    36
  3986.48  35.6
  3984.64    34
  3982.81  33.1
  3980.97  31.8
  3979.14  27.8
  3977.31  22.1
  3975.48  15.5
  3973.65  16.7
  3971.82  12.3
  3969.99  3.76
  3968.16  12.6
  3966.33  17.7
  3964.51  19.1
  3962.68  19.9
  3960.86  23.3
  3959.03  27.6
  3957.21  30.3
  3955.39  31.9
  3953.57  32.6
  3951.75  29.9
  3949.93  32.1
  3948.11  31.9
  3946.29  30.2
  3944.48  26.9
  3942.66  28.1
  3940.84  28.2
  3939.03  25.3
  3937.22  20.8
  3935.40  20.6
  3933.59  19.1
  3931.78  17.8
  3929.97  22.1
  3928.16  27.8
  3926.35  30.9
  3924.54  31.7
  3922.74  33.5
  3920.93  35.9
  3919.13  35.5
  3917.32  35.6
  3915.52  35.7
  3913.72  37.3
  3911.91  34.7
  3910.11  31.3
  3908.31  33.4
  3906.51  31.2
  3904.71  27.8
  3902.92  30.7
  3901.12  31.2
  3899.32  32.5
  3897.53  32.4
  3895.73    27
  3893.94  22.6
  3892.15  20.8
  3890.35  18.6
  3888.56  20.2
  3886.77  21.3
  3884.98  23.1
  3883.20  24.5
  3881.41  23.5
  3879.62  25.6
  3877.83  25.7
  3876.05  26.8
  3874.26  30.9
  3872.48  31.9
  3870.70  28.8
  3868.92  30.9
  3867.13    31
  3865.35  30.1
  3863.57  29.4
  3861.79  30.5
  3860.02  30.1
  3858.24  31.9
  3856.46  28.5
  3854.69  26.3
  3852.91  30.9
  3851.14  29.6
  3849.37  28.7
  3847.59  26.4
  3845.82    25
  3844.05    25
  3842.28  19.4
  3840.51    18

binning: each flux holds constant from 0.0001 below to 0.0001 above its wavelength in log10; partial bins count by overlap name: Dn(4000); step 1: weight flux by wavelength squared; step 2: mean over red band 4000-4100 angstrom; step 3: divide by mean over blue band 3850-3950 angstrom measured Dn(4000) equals 1.40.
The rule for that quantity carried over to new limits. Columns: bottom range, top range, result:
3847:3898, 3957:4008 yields 1.07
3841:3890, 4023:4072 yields 1.52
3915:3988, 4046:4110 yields 1.38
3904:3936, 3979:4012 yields 1.19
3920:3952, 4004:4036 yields 1.46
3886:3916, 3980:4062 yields 1.36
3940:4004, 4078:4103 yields 1.28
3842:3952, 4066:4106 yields 1.30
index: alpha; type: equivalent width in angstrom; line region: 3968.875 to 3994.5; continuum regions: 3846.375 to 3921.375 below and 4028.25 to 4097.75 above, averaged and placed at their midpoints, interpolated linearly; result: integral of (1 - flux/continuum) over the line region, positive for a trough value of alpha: 5.6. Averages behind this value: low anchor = 29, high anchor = 36.9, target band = 26.1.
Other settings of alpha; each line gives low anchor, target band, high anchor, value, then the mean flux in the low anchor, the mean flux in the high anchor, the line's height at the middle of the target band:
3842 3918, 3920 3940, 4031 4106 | 2.8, 28.4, 35.4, 30.2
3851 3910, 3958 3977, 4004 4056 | 9.3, 27.9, 37.8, 33.7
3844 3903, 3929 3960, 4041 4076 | 4.2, 27.4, 36.7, 31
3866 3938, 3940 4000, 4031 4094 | 9.3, 28.1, 37.2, 31.9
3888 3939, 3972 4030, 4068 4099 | -2.8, 28.5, 35.7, 32.2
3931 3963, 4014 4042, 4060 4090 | -4.9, 26.6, 37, 33.2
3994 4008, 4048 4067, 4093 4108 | -4.1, 35.1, 26.3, 30.1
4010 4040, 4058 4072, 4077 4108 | -1.0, 38.9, 31.7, 34.7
